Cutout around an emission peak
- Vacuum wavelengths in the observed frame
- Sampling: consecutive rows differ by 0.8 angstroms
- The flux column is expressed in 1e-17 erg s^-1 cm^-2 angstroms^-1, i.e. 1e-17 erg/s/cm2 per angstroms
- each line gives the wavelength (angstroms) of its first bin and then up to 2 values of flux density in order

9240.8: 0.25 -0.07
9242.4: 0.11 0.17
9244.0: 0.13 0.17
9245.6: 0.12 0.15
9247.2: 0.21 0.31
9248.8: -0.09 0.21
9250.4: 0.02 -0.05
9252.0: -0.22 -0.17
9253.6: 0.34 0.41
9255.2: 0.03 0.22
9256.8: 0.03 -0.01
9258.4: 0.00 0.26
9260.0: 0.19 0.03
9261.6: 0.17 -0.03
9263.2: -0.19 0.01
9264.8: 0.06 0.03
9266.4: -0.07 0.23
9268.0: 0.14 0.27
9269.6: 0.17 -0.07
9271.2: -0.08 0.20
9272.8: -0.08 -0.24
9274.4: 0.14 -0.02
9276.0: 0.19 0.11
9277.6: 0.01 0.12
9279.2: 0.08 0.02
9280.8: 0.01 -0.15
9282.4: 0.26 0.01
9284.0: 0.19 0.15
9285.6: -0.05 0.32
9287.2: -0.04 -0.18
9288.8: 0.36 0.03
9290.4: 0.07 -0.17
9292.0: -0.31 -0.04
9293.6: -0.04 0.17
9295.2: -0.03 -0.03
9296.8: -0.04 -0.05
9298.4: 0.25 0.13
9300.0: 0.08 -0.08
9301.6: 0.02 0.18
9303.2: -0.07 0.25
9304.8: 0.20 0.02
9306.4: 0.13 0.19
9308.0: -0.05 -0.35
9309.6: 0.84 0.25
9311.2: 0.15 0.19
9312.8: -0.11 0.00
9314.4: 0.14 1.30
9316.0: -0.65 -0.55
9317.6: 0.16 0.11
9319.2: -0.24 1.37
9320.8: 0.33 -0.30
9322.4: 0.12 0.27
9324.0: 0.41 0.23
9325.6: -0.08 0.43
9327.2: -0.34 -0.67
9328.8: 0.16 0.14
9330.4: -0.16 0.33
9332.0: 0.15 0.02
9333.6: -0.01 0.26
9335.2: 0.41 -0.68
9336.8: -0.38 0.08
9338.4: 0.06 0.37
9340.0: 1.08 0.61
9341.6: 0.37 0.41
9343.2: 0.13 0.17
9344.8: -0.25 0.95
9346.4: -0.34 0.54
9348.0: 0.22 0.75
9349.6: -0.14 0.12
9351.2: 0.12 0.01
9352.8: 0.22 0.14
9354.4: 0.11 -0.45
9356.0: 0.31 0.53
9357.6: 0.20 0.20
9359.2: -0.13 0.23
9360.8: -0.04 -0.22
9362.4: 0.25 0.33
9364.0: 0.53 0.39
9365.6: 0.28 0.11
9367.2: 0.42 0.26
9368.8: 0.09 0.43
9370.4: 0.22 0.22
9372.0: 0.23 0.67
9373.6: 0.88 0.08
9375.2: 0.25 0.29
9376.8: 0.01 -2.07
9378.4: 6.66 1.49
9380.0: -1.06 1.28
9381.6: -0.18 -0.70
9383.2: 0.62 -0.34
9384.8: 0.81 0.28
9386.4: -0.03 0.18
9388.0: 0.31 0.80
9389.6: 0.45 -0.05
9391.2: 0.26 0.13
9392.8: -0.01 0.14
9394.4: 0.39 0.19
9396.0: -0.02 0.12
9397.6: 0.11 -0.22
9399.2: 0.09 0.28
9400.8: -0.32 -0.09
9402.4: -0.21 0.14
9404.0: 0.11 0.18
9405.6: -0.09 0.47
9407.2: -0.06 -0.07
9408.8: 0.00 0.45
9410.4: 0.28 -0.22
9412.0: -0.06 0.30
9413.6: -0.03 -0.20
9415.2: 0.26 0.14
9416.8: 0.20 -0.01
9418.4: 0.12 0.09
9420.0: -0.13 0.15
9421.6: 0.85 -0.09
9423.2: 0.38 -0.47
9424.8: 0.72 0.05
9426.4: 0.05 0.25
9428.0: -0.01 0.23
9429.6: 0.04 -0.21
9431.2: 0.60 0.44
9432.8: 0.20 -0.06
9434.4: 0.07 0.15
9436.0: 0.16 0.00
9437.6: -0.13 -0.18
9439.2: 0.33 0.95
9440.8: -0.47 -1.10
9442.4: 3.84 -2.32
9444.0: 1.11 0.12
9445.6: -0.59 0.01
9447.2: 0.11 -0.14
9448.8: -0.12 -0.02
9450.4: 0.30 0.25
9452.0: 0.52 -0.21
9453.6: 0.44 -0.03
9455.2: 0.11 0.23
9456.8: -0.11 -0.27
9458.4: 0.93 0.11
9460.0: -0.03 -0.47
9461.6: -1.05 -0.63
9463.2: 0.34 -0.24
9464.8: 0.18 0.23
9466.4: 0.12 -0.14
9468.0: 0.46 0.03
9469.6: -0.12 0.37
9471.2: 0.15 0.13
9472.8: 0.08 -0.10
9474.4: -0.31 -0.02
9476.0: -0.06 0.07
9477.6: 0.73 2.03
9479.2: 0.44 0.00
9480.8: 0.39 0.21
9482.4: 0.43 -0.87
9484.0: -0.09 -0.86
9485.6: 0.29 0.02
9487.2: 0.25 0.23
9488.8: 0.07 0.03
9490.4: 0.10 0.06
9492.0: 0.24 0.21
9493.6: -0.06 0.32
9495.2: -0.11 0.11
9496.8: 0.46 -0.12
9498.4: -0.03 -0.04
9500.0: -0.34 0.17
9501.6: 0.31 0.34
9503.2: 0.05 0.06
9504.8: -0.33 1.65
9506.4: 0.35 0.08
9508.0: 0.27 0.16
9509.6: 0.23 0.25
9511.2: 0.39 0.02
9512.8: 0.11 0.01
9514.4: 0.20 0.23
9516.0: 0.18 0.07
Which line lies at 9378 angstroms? Mg II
